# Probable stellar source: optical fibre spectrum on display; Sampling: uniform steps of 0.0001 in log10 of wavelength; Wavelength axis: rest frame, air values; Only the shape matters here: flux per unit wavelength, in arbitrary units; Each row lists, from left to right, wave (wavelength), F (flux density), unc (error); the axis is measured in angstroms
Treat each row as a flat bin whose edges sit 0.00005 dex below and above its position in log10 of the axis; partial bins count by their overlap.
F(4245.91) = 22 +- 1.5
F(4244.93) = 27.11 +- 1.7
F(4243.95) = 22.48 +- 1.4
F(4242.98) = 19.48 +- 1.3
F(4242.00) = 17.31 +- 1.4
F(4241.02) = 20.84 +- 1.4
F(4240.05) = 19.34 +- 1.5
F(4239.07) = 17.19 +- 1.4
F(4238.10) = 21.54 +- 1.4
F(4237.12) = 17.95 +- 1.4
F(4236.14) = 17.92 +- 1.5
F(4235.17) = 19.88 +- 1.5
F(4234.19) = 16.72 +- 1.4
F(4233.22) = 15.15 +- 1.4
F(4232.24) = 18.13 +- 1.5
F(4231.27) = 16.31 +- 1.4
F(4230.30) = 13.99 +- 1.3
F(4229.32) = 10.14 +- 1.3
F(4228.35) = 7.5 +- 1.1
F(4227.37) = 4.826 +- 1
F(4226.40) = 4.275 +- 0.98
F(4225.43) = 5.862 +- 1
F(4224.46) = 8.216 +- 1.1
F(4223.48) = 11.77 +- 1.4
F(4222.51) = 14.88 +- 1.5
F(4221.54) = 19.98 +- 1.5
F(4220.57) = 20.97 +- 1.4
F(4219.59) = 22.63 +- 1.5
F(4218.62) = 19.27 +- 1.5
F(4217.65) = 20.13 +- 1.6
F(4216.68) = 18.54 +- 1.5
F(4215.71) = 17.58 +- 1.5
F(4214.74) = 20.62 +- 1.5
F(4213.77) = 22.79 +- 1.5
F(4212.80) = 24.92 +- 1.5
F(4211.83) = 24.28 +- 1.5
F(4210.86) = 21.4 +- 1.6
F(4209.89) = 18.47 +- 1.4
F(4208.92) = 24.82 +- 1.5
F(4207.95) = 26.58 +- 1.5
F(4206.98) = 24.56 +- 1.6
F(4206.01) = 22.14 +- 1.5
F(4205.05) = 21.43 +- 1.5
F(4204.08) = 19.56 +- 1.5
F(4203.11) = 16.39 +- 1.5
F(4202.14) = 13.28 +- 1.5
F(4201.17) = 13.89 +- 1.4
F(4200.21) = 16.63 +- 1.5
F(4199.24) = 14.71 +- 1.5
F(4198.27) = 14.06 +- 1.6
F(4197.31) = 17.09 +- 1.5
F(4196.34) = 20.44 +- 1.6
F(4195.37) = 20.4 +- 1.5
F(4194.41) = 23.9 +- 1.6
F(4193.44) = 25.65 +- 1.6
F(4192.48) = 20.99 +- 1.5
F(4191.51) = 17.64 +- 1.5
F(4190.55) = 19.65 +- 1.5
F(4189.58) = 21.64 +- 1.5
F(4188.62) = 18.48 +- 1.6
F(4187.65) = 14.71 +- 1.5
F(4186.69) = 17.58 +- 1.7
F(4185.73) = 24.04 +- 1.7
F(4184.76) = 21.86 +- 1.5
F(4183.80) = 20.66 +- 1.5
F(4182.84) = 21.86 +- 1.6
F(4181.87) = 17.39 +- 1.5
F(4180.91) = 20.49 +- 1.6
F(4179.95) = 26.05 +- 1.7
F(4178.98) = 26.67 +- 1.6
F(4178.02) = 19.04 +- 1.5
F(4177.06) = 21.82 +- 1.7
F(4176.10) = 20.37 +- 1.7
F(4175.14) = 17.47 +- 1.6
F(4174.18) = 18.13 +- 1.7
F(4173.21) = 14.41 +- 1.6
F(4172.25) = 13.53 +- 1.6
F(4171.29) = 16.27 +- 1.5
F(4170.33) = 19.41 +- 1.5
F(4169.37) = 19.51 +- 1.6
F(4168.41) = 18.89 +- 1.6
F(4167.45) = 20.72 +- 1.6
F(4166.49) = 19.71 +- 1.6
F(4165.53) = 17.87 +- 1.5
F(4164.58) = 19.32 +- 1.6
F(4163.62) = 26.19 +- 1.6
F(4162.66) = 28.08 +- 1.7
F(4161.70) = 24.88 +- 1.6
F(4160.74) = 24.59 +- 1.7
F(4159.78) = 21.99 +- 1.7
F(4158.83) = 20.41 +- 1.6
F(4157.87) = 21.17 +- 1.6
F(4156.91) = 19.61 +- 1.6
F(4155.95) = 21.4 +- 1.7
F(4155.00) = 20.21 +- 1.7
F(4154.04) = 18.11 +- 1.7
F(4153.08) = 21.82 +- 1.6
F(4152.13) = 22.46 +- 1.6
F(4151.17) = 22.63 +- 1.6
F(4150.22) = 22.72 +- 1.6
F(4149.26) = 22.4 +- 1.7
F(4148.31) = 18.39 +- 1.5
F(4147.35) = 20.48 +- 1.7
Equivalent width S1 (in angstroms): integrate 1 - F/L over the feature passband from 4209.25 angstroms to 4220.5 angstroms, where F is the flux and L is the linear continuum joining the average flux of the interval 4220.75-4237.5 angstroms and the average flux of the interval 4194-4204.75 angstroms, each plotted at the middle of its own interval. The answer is -4.3 angstroms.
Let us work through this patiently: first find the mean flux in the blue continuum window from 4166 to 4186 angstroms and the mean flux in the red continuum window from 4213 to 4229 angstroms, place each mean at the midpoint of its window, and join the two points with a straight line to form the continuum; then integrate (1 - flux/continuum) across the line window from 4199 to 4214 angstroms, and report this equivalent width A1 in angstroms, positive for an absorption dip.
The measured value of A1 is -3.5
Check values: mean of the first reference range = 19.9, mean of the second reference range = 15.1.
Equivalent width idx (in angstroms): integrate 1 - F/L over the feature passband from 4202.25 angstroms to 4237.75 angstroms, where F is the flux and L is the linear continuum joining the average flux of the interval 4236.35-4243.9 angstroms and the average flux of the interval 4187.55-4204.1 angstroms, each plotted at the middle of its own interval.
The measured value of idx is 2.5 angstroms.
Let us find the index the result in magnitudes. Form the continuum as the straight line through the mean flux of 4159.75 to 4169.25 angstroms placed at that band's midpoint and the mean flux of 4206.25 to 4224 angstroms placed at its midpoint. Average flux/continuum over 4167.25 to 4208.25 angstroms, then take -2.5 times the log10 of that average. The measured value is 0.11 mag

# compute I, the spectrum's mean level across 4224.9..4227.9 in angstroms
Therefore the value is 5.07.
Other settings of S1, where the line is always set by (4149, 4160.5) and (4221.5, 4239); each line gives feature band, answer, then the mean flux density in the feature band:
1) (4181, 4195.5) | -2.1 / 20.4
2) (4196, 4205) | 0.1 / 16.4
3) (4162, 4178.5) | 0.2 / 19.5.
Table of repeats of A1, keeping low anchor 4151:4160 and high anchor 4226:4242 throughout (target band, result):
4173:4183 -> -0.6 angstroms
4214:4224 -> -1.5 angstroms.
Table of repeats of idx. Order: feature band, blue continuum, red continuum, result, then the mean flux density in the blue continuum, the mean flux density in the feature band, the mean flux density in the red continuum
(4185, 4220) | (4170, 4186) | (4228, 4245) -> -2.07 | 19.9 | 20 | 17.6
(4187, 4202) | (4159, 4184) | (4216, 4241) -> 0.01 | 20.6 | 18.5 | 15.4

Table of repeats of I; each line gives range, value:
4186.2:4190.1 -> 18.1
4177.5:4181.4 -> 23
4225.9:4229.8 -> 6.68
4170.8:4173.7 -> 14.7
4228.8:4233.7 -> 14.7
